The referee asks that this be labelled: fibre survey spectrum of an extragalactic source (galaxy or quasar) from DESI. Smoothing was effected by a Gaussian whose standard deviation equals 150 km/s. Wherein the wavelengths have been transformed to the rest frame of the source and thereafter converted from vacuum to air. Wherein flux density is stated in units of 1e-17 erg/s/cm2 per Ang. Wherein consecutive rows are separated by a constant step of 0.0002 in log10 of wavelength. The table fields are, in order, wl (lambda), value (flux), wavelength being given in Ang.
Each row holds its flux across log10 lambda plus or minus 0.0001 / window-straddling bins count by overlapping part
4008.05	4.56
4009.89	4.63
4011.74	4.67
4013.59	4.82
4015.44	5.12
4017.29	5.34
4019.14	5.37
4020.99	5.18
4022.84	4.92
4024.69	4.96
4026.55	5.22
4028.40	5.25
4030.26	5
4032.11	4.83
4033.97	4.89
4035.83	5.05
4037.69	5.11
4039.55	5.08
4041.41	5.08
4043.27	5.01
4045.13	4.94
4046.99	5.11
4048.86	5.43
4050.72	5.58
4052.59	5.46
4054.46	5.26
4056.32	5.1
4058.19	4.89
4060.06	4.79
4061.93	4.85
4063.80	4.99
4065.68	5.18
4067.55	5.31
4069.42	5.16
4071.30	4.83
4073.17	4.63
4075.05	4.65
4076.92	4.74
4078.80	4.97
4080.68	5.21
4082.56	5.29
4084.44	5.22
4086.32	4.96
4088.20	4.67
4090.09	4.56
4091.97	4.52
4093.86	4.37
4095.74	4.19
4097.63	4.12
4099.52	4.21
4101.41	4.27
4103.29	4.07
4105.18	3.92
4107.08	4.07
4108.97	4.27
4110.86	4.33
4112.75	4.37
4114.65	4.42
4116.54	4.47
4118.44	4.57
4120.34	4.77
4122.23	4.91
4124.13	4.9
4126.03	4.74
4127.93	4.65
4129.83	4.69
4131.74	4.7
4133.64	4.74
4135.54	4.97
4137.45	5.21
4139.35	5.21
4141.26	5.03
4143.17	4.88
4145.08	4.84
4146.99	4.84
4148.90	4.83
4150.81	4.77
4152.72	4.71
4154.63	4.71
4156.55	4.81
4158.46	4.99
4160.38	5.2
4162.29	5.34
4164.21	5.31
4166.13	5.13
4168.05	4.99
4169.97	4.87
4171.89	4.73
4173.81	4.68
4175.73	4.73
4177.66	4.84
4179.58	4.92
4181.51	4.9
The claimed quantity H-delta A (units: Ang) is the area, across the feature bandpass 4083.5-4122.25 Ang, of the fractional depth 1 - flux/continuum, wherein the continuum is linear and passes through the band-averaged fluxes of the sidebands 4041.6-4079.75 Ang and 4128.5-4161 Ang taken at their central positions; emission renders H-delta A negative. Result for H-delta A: 4.2 Ang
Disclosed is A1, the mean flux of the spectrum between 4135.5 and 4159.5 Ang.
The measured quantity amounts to 4.9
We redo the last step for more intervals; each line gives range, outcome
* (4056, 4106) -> 4.72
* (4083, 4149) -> 4.62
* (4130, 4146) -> 4.93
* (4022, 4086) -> 5.06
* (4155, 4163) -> 5.05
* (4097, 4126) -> 4.39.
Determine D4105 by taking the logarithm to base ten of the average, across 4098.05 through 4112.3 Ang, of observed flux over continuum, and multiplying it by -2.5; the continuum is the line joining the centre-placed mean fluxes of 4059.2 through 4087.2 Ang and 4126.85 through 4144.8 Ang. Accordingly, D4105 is 0.184 mag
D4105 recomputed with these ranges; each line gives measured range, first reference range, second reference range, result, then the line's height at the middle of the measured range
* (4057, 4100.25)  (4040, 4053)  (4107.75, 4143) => 0.05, 5.01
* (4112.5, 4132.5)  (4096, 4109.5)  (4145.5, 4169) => -0.05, 4.43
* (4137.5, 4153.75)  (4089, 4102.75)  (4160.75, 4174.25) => -0.02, 4.81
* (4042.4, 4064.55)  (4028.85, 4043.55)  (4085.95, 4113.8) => -0.06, 4.82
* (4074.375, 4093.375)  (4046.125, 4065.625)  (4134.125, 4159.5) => 0.04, 5.07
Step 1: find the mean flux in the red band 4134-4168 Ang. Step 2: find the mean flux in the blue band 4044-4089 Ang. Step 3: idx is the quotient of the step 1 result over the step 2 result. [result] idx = 0.99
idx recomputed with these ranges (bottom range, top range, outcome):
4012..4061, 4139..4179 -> 0.96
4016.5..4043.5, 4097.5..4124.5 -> 0.86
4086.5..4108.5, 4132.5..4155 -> 1.14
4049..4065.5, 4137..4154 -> 0.96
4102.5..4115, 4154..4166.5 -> 1.21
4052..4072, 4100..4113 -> 0.82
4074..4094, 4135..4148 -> 1.03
